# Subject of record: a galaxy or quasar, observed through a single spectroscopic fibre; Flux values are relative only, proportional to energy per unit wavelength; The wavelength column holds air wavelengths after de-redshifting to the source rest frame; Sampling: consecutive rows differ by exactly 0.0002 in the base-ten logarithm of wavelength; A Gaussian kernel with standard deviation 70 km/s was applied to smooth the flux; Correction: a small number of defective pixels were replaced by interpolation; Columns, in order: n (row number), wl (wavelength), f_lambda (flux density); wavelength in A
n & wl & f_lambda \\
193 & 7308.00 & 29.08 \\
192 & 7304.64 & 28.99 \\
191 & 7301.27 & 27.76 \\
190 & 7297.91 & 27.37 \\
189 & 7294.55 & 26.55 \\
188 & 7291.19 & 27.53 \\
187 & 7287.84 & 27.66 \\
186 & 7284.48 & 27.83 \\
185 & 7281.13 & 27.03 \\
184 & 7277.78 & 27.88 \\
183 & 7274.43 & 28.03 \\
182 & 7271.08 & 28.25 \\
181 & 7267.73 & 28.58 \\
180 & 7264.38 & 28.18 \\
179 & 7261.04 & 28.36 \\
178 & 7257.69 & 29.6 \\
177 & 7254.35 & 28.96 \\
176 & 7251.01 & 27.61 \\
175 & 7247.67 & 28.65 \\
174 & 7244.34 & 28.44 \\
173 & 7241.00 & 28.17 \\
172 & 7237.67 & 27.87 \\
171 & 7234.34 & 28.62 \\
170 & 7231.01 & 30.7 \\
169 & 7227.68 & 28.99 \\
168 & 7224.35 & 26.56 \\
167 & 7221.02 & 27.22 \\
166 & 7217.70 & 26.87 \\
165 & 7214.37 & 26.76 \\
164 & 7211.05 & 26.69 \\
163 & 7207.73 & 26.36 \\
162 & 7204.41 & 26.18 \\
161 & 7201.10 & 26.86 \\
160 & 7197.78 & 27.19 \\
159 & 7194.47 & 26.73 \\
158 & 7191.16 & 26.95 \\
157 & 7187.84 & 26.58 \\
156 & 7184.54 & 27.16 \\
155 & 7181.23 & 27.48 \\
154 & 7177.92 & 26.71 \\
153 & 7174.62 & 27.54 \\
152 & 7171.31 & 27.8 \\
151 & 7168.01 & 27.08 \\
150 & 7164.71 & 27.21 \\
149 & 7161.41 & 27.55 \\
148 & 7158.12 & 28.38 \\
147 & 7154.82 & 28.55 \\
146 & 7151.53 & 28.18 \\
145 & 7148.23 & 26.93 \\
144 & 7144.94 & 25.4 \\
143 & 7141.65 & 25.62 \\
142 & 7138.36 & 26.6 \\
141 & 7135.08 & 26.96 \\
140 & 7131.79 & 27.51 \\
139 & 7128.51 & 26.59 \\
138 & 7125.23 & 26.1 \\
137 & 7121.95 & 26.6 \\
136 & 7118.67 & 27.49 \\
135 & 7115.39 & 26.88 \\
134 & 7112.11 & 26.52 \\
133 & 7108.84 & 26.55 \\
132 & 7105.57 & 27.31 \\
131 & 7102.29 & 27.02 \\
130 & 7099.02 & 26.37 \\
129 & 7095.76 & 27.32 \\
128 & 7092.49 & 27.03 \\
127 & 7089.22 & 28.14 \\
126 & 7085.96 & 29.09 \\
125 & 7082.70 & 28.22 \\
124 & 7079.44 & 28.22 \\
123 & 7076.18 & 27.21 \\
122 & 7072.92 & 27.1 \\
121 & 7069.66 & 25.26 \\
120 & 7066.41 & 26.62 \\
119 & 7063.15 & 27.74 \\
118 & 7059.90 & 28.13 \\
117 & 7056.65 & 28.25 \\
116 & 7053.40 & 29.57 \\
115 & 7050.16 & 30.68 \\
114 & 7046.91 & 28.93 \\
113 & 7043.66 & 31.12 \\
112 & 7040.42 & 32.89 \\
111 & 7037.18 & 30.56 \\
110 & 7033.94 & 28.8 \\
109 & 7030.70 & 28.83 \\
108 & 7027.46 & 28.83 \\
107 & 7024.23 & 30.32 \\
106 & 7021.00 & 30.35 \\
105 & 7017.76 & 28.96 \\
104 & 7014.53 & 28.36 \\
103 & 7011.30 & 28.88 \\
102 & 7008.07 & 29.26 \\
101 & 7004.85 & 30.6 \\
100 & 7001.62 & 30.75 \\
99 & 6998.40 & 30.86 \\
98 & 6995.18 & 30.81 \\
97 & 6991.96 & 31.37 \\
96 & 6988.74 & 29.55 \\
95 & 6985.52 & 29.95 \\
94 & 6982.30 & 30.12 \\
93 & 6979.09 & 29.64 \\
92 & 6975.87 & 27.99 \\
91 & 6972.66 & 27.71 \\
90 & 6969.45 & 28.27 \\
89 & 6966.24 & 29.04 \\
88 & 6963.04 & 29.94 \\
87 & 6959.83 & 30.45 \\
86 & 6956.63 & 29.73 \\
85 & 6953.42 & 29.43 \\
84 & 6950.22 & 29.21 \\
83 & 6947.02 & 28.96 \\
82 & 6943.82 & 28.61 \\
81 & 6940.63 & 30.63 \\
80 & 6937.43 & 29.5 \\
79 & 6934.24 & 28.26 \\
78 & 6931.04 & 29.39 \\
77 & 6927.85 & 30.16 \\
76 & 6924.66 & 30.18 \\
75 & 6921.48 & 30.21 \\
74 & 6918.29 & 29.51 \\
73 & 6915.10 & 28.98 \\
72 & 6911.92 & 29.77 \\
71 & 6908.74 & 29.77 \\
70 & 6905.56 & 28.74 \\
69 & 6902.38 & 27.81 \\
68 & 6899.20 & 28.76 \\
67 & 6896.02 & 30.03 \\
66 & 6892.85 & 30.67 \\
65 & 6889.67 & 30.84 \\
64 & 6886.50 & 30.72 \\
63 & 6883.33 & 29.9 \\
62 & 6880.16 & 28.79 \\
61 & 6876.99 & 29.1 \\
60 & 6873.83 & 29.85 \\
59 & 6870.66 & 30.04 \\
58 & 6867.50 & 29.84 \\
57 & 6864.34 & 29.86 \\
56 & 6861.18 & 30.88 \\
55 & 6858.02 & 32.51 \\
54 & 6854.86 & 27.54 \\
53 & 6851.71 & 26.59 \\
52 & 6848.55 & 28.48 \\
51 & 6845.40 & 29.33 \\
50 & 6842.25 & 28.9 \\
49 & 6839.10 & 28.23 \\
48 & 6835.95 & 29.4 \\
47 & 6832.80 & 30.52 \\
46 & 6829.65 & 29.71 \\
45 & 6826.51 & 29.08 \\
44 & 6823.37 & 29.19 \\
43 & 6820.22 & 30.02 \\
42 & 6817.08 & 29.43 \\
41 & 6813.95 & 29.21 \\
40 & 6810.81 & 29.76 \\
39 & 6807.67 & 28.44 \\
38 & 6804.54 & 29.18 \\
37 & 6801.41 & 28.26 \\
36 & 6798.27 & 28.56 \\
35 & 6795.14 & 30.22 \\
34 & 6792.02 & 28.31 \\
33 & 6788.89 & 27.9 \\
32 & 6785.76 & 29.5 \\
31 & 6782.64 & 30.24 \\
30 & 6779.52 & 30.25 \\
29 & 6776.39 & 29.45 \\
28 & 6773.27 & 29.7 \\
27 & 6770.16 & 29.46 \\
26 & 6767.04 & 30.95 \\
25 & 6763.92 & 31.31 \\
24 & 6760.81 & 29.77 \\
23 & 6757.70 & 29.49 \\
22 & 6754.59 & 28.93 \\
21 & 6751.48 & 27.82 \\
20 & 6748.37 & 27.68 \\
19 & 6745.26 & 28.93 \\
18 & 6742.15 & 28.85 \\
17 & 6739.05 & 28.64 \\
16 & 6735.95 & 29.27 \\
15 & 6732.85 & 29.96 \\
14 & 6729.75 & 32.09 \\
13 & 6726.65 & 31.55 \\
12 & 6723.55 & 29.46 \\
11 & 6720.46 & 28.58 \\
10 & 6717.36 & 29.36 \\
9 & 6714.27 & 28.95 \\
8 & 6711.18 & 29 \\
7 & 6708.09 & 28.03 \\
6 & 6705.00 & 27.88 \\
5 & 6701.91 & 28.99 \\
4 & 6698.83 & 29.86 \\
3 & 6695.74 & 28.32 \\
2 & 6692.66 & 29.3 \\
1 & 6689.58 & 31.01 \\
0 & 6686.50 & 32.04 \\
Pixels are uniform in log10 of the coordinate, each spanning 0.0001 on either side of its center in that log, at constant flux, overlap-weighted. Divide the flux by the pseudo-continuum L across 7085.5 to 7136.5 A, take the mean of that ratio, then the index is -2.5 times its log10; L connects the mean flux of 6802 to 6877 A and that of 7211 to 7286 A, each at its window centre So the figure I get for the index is 0.06 mag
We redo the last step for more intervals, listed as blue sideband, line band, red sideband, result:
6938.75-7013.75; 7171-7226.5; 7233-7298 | 0.06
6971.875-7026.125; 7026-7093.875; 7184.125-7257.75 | 0.02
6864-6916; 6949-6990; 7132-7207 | -0.02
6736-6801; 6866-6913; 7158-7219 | -0.04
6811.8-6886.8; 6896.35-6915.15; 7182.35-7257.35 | 0.00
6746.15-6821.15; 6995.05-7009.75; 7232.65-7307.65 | -0.06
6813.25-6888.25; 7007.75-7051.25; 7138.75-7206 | -0.06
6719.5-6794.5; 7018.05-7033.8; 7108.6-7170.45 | -0.06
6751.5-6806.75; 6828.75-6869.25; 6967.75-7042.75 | 0.01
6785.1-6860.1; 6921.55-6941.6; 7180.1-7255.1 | -0.04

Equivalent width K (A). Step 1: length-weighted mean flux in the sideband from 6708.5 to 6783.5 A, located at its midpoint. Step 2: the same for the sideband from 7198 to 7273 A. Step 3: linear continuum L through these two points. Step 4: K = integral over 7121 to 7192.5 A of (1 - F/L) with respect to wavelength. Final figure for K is 2.80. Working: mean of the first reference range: 29.5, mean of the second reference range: 27.9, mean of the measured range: 27.1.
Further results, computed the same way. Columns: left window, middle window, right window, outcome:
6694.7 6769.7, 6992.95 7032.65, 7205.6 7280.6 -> -1.6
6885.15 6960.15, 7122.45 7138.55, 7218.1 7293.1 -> 1.1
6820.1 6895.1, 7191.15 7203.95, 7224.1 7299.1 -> 0.7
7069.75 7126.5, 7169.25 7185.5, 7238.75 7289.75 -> 0.2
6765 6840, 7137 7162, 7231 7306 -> 1.2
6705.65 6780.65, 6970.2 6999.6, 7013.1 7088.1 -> -0.7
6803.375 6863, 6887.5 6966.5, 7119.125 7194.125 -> -2.5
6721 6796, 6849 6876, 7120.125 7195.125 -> -0.6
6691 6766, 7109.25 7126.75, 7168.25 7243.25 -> 0.6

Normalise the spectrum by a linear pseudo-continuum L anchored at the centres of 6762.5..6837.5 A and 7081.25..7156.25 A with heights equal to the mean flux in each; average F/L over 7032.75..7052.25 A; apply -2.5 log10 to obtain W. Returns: -0.11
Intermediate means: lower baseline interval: 29.5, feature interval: 30.5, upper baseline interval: 27.1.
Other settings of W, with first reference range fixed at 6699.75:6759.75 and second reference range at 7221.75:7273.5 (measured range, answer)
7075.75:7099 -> 0.03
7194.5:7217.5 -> 0.07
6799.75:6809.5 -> 0.02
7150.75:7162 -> 0.01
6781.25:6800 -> 0.00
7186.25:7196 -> 0.07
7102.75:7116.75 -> 0.07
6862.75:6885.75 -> -0.03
